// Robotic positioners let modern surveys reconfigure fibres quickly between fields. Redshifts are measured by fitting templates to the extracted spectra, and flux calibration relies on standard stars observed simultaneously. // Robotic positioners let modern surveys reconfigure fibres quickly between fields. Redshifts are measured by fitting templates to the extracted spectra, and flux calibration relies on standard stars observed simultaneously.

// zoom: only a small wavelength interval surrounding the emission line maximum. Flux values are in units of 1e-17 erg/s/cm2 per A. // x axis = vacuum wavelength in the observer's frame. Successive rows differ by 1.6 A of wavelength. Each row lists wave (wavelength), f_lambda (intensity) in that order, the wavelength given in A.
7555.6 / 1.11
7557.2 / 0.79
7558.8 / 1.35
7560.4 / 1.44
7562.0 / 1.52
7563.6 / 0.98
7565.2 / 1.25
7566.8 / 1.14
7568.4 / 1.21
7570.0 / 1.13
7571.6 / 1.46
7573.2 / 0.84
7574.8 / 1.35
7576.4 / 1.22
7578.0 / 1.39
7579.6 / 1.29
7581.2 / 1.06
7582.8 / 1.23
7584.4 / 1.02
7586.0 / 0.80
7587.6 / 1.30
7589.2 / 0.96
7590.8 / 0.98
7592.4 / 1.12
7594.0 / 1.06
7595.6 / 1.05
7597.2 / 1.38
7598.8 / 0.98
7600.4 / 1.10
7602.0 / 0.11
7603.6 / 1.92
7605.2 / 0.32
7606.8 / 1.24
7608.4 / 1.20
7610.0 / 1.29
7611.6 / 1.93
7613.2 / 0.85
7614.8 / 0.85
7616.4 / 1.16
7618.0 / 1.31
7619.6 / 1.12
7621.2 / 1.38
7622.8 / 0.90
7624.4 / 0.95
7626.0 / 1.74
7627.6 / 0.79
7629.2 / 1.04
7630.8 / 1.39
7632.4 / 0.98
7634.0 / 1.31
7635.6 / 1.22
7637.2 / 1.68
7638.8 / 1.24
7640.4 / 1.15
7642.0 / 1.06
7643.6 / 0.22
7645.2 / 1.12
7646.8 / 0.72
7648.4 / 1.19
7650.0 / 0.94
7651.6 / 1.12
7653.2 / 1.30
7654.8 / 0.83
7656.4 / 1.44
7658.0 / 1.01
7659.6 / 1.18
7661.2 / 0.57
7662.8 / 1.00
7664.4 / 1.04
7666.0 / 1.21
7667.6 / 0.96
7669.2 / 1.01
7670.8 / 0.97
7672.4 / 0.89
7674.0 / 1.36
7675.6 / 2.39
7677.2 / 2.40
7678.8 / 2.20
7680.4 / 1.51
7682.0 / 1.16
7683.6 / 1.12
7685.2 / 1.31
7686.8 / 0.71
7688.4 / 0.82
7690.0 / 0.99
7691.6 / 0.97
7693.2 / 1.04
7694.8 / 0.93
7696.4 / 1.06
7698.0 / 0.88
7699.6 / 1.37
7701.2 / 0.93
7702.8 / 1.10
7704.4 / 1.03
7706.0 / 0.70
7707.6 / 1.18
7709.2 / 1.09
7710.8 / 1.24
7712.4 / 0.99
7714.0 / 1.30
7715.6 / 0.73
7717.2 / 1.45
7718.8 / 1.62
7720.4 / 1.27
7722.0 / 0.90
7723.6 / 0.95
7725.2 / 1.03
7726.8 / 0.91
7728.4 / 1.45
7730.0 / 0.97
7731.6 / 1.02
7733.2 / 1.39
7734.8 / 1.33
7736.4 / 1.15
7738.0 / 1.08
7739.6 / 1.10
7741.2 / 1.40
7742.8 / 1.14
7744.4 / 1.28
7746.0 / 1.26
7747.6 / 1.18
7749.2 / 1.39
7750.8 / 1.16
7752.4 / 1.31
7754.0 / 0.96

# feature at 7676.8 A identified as H-beta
